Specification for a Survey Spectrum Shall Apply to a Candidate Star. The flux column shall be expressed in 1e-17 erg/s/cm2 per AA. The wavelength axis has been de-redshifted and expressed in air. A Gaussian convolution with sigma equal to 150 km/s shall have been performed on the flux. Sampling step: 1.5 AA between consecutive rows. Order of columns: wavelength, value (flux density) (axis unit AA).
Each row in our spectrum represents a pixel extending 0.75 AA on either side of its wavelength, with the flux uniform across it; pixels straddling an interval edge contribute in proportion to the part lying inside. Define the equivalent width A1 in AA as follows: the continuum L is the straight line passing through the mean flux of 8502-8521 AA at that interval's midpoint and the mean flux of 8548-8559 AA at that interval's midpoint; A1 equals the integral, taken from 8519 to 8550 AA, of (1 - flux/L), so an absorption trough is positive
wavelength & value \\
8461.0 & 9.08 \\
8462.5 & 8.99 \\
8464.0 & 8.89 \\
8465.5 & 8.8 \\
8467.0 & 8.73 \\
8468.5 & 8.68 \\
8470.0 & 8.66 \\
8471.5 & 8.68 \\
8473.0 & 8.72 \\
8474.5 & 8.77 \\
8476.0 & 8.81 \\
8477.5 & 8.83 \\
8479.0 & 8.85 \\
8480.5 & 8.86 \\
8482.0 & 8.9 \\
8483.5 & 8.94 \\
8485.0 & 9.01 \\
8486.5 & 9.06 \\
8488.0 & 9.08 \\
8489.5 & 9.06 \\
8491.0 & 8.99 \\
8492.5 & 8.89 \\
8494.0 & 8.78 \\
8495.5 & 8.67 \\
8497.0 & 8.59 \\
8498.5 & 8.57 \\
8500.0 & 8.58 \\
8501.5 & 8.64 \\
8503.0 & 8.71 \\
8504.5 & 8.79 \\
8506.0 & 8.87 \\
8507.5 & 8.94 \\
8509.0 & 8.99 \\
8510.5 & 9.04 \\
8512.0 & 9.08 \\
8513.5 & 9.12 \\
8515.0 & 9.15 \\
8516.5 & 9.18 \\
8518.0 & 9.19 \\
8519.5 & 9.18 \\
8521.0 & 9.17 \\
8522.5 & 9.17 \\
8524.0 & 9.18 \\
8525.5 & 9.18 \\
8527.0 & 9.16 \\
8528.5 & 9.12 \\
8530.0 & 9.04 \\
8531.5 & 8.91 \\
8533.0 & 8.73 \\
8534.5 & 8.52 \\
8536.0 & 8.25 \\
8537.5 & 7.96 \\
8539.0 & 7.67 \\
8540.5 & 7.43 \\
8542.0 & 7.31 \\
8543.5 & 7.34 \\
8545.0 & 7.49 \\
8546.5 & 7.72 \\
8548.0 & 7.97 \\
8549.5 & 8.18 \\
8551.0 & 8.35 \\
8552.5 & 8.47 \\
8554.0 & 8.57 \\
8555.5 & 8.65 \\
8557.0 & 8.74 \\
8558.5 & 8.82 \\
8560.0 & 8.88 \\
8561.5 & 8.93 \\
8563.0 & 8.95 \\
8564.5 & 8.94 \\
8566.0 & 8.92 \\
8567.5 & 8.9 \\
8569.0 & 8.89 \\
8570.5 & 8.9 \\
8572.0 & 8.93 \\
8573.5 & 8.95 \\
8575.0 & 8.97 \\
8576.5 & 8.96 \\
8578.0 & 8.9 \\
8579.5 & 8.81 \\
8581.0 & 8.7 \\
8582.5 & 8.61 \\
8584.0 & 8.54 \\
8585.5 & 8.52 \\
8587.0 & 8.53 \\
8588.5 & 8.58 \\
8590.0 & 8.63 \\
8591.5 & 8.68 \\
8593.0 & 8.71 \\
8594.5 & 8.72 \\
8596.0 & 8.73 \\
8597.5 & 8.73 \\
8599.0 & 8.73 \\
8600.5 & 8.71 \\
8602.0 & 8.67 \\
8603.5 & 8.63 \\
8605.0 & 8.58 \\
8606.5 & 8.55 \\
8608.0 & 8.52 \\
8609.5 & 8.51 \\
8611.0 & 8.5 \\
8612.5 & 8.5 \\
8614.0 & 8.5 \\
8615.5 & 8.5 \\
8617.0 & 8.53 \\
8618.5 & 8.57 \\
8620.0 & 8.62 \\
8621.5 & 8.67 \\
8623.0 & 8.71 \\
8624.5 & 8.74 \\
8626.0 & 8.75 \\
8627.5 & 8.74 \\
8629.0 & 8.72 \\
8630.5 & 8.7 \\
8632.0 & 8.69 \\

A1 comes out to 1.2 AA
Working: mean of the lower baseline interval 9.02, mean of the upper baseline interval 8.49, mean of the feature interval 8.41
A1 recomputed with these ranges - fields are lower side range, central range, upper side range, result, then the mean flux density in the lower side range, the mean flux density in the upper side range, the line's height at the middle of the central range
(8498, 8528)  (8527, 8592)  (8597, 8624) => 2.0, 9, 8.6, 8.81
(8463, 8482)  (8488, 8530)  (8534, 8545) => -3.9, 8.78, 7.75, 8.22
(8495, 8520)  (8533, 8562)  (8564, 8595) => 2.1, 8.9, 8.77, 8.83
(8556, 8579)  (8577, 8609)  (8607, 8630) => 0.4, 8.9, 8.61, 8.75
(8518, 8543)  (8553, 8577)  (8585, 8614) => -0.7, 8.63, 8.62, 8.62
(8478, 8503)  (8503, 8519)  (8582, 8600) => -0.4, 8.84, 8.64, 8.8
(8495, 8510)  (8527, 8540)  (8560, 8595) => 0.3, 8.74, 8.79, 8.76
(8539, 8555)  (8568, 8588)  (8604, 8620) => -1.4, 7.88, 8.53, 8.19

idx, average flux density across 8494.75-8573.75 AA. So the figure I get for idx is 8.67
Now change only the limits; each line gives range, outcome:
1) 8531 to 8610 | 8.54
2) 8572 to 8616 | 8.67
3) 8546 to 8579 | 8.71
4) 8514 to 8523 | 9.17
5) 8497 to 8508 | 8.71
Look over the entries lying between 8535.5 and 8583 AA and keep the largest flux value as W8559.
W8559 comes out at 8.97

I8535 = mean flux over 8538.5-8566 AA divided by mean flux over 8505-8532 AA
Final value 0.9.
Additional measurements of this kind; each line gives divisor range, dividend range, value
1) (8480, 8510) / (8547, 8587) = 0.99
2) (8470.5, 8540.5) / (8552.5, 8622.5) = 0.98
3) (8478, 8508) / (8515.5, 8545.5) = 0.97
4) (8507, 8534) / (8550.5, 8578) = 0.97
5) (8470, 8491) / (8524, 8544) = 0.95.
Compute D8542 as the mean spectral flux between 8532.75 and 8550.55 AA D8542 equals 7.86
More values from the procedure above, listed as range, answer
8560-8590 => 8.81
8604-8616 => 8.52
